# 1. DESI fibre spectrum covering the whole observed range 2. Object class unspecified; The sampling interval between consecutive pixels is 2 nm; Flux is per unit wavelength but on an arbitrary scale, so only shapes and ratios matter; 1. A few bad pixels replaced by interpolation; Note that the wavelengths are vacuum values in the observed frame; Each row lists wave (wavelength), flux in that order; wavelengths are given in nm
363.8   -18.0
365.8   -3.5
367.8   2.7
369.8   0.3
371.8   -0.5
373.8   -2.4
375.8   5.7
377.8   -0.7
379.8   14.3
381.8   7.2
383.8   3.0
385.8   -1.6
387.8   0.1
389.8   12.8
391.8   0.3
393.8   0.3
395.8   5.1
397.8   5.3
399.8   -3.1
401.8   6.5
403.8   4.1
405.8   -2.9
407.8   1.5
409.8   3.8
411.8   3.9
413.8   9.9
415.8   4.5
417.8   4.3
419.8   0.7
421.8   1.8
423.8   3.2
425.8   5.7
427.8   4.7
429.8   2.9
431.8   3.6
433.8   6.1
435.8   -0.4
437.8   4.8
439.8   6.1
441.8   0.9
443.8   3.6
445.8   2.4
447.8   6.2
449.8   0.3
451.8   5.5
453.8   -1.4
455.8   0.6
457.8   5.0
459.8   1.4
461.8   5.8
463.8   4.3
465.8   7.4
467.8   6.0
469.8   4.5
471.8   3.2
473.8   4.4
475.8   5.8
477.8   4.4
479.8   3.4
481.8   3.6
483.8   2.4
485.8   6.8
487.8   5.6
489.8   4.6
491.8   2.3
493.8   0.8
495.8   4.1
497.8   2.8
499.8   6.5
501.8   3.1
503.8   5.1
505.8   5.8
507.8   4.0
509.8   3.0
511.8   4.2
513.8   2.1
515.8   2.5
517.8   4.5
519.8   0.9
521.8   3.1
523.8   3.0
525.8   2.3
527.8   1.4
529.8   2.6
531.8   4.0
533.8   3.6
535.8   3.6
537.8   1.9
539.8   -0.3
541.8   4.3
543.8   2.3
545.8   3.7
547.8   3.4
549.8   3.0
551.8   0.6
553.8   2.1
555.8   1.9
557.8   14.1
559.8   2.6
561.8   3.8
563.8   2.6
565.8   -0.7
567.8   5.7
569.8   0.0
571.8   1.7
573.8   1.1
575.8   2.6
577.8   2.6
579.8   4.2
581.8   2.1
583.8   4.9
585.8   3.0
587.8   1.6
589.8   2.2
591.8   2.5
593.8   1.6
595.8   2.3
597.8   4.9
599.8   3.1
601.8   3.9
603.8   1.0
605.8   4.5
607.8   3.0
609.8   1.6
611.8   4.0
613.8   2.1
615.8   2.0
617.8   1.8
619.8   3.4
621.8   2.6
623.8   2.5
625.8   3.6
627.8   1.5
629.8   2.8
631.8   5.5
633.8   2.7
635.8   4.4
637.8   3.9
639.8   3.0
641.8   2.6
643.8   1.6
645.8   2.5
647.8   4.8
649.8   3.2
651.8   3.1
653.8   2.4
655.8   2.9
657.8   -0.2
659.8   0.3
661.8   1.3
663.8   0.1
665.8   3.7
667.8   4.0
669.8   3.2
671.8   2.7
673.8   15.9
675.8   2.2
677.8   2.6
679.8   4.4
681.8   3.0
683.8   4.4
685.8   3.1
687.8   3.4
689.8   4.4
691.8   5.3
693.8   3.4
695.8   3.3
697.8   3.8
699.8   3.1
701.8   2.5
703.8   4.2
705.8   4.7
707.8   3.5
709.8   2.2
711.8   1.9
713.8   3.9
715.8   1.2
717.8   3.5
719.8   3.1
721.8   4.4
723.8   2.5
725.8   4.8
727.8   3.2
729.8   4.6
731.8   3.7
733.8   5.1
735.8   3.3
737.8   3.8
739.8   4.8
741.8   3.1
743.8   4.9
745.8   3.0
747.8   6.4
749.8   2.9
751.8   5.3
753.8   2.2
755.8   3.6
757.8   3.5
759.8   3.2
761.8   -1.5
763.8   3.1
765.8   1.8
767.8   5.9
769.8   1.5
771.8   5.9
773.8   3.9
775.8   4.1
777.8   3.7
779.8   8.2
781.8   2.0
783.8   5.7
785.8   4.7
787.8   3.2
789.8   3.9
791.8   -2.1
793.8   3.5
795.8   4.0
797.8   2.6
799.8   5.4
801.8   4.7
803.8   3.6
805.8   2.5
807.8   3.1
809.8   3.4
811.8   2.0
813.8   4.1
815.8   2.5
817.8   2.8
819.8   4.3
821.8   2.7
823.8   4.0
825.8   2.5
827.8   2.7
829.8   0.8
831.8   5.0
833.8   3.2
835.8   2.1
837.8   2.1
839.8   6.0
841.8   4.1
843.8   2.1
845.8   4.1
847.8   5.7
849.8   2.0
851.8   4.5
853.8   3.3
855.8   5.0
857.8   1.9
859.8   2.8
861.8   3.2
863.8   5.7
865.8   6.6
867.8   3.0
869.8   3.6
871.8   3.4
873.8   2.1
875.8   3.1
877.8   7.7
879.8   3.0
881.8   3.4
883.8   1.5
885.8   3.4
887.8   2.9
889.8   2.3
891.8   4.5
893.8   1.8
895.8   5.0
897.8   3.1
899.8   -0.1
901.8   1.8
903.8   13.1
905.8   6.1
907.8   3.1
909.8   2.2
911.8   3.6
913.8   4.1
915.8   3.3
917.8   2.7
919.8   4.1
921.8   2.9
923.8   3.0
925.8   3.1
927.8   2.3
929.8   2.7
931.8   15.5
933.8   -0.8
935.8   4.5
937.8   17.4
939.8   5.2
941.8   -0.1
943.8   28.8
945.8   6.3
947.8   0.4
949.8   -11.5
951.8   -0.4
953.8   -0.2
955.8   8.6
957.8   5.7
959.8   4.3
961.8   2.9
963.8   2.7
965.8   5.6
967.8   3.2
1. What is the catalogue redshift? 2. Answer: 0.81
